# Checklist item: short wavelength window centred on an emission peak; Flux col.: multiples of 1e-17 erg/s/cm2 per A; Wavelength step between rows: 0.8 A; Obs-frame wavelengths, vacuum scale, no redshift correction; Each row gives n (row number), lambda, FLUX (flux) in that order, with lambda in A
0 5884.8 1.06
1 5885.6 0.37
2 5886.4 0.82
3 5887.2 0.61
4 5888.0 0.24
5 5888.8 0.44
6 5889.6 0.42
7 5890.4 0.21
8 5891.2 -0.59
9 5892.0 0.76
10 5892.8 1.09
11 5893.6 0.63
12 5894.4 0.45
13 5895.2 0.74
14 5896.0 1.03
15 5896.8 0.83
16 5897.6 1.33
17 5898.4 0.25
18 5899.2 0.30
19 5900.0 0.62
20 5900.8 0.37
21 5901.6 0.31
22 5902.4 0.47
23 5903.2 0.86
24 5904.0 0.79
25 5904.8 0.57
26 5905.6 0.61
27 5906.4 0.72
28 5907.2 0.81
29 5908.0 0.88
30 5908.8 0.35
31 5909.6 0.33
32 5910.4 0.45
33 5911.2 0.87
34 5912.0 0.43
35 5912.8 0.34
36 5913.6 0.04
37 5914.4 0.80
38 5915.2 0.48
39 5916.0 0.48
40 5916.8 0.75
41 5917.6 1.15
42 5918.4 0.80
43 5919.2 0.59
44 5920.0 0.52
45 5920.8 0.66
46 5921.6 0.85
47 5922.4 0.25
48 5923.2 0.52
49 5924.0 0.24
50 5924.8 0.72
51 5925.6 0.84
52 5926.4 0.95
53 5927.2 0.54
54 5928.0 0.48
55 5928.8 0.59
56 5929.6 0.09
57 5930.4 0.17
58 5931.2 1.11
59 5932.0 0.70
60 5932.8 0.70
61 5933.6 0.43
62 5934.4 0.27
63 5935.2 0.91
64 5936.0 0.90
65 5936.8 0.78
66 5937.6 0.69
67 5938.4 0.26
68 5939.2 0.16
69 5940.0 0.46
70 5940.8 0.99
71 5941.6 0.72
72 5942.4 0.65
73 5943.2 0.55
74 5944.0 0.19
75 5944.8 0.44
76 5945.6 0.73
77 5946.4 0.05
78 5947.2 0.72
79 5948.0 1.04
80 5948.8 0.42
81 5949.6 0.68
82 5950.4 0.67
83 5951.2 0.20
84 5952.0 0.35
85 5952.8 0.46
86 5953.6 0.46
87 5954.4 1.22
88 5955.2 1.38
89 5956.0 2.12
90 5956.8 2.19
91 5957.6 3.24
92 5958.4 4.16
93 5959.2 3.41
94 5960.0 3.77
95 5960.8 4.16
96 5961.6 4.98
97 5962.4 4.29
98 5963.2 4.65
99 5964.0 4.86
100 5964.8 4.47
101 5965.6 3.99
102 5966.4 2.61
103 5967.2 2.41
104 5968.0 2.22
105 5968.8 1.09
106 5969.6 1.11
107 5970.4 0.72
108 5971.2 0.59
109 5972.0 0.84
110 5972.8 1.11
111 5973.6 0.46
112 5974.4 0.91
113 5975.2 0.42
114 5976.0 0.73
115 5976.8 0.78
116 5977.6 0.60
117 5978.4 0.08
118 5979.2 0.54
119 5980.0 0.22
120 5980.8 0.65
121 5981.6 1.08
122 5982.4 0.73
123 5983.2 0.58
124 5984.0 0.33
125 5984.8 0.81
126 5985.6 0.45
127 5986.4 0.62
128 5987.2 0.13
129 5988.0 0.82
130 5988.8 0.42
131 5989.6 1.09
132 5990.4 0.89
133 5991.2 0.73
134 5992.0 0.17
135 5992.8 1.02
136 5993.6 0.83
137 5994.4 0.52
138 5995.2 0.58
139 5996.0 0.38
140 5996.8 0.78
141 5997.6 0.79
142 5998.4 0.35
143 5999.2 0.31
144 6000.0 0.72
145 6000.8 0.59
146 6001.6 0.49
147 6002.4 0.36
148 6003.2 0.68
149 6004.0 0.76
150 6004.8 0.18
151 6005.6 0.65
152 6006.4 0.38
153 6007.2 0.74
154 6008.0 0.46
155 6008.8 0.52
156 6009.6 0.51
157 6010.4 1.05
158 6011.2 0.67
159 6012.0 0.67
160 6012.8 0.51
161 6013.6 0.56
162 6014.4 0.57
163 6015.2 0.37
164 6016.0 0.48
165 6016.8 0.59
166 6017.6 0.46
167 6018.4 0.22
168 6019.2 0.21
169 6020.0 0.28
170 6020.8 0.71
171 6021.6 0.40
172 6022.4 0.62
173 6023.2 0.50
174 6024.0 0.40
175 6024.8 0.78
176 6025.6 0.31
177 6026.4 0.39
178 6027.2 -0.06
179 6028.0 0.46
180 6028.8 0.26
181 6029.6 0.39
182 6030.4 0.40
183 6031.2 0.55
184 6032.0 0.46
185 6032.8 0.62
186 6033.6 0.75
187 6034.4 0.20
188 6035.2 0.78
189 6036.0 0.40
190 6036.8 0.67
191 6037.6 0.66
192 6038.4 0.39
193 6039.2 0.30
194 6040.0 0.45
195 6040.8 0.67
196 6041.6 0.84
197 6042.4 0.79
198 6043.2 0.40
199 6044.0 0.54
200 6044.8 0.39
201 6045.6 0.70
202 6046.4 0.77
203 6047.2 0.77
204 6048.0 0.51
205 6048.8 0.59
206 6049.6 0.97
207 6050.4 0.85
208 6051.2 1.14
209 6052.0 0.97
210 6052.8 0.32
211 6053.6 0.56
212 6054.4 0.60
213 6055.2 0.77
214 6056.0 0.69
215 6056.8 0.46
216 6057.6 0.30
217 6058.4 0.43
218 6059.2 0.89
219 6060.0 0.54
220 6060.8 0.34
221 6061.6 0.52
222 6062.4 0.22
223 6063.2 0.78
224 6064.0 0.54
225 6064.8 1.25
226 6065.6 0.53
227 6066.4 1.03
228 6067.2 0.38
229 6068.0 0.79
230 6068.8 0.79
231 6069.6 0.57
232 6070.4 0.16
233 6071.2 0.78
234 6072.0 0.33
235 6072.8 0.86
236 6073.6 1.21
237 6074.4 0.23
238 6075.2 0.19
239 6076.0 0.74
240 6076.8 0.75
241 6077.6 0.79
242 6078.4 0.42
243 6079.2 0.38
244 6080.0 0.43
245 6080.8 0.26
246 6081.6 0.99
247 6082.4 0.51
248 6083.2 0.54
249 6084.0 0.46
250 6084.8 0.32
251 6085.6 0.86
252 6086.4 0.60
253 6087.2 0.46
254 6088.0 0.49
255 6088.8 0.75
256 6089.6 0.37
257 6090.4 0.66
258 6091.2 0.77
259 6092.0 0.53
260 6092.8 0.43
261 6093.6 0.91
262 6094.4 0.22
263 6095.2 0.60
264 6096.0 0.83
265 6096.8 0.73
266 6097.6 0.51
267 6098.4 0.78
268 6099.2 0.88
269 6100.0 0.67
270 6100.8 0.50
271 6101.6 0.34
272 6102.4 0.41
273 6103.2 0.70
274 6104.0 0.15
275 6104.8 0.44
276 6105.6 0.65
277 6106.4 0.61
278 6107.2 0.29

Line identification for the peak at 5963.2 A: [O II] 3727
